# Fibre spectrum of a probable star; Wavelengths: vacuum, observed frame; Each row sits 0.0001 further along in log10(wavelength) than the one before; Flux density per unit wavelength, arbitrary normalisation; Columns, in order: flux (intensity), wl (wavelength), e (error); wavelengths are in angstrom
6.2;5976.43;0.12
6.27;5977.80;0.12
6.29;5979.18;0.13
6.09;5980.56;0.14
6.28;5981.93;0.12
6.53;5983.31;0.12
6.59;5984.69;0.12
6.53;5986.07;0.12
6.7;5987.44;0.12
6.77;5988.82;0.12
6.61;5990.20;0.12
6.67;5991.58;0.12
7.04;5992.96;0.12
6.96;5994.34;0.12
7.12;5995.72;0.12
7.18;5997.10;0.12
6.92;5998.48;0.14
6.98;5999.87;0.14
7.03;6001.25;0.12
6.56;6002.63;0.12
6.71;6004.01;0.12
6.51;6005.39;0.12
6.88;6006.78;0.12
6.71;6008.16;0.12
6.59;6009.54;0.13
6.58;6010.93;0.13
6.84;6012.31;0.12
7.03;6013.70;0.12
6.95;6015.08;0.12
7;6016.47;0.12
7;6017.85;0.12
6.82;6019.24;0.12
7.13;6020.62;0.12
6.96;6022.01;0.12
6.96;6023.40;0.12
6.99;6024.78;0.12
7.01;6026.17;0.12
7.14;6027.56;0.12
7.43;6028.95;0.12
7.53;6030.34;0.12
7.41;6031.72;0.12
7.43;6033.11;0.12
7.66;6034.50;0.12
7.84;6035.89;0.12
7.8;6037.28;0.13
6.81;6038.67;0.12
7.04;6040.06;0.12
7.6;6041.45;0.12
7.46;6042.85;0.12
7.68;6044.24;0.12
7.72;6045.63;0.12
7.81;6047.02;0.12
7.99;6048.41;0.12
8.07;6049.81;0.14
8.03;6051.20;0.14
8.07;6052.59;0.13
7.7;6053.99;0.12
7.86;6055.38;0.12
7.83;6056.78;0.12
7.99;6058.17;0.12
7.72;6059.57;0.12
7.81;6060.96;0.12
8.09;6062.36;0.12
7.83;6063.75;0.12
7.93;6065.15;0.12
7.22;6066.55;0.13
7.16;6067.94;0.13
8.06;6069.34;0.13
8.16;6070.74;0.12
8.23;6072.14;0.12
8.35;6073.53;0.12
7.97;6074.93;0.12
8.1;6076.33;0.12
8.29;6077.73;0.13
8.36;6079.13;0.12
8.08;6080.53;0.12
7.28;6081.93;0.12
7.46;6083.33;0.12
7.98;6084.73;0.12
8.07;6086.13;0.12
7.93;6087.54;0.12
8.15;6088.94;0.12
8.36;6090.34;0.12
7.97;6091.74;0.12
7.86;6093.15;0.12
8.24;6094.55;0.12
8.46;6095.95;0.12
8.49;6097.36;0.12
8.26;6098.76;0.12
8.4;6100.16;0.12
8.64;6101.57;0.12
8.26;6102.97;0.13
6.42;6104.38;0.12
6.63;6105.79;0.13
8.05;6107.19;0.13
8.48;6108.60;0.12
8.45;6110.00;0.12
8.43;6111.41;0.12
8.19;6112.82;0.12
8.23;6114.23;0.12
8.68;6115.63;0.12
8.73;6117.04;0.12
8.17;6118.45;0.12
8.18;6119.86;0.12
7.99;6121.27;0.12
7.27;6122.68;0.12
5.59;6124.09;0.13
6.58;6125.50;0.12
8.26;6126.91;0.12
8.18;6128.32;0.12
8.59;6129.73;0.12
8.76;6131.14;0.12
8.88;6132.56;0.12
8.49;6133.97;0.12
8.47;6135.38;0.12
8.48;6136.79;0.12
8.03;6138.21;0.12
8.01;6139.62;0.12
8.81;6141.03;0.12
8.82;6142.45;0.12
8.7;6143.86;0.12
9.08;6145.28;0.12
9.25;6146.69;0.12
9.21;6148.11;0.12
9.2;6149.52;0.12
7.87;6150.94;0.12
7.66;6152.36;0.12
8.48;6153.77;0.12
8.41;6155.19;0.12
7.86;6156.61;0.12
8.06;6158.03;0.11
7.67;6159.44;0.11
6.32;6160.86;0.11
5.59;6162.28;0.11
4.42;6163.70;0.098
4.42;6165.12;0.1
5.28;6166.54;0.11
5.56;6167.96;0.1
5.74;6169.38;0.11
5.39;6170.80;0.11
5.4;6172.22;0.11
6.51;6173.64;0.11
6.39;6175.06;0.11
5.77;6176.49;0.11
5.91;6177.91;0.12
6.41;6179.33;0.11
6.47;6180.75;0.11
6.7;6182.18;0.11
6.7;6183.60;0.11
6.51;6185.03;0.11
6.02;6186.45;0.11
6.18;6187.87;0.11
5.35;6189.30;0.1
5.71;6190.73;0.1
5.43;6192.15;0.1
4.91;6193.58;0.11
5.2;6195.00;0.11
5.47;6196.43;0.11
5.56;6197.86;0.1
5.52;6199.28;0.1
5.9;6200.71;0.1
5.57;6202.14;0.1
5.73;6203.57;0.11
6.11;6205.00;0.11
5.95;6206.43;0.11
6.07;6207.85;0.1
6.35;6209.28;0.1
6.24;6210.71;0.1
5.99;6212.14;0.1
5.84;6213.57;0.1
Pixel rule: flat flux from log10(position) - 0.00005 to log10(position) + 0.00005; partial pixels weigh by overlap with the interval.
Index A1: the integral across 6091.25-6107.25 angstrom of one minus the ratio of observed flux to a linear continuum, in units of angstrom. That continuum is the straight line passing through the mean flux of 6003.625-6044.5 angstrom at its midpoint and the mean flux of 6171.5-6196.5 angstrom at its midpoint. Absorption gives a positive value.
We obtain -3.4 angstrom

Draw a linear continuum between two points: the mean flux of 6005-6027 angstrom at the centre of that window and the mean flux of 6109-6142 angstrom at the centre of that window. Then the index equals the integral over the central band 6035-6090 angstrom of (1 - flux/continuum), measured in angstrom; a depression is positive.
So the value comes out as -3.1 angstrom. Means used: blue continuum 6.88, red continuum 8.16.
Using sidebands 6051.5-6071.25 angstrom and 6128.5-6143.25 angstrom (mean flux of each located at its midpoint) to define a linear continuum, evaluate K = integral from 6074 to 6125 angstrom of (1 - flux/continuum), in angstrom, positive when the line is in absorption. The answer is 1.1 angstrom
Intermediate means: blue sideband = 7.82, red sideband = 8.52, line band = 8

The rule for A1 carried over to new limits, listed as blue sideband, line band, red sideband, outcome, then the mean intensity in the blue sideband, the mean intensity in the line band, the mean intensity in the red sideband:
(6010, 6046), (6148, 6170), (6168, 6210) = -2.80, 7.21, 6.93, 5.89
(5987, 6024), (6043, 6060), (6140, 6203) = -2.67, 6.86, 7.86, 6.62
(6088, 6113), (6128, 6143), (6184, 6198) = -2.84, 8.09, 8.51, 5.66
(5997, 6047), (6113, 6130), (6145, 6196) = -2.83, 7.12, 7.86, 6.56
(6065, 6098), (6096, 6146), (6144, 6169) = -3.44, 8.01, 8.17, 7.32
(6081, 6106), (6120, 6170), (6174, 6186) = -4.61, 7.96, 7.66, 6.35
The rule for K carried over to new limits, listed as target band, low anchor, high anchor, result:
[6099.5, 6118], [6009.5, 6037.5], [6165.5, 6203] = -4.8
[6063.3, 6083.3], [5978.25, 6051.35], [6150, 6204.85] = -3.5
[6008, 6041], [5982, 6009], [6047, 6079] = 0.7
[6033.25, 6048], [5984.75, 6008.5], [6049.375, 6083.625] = -0.1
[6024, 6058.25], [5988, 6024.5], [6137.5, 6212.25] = -3.9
